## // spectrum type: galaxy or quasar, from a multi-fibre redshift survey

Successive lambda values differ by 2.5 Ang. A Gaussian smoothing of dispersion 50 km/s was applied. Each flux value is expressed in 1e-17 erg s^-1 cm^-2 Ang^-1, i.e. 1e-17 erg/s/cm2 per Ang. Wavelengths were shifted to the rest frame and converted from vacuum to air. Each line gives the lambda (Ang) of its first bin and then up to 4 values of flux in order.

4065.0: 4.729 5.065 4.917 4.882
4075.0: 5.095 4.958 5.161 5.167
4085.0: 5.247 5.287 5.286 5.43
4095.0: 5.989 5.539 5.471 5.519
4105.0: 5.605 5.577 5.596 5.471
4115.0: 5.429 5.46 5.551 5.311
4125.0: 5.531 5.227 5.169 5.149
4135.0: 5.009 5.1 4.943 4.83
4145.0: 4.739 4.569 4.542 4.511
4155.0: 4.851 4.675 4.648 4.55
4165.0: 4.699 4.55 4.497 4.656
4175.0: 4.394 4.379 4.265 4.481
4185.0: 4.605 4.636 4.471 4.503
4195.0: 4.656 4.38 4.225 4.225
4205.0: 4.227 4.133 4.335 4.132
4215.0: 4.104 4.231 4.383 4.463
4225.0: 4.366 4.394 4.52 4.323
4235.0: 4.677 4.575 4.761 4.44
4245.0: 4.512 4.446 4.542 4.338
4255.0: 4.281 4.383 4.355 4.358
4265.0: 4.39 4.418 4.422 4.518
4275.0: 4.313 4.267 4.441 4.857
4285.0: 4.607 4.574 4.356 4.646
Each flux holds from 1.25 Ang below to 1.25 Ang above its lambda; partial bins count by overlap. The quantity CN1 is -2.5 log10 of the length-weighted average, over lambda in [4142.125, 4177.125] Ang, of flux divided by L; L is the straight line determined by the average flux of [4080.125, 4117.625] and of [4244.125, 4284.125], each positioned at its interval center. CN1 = 0.11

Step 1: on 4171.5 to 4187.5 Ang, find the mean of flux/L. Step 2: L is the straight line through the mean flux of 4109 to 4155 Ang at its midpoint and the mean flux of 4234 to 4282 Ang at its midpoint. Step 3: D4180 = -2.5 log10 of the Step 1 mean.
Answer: 0.090 mag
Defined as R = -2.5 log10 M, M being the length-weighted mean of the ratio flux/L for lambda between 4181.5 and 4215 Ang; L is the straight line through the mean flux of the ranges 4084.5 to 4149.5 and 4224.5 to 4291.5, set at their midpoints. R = 0.11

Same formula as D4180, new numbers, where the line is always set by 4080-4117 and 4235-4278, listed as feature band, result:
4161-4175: 0.10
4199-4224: 0.12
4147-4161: 0.10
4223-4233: 0.05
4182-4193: 0.08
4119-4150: 0.03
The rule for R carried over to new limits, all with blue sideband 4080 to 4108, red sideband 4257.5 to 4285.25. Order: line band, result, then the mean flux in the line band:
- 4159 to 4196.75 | 0.101 mag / 4.53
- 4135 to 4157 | 0.084 mag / 4.77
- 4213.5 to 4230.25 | 0.092 mag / 4.34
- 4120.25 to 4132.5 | -0.010 mag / 5.31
